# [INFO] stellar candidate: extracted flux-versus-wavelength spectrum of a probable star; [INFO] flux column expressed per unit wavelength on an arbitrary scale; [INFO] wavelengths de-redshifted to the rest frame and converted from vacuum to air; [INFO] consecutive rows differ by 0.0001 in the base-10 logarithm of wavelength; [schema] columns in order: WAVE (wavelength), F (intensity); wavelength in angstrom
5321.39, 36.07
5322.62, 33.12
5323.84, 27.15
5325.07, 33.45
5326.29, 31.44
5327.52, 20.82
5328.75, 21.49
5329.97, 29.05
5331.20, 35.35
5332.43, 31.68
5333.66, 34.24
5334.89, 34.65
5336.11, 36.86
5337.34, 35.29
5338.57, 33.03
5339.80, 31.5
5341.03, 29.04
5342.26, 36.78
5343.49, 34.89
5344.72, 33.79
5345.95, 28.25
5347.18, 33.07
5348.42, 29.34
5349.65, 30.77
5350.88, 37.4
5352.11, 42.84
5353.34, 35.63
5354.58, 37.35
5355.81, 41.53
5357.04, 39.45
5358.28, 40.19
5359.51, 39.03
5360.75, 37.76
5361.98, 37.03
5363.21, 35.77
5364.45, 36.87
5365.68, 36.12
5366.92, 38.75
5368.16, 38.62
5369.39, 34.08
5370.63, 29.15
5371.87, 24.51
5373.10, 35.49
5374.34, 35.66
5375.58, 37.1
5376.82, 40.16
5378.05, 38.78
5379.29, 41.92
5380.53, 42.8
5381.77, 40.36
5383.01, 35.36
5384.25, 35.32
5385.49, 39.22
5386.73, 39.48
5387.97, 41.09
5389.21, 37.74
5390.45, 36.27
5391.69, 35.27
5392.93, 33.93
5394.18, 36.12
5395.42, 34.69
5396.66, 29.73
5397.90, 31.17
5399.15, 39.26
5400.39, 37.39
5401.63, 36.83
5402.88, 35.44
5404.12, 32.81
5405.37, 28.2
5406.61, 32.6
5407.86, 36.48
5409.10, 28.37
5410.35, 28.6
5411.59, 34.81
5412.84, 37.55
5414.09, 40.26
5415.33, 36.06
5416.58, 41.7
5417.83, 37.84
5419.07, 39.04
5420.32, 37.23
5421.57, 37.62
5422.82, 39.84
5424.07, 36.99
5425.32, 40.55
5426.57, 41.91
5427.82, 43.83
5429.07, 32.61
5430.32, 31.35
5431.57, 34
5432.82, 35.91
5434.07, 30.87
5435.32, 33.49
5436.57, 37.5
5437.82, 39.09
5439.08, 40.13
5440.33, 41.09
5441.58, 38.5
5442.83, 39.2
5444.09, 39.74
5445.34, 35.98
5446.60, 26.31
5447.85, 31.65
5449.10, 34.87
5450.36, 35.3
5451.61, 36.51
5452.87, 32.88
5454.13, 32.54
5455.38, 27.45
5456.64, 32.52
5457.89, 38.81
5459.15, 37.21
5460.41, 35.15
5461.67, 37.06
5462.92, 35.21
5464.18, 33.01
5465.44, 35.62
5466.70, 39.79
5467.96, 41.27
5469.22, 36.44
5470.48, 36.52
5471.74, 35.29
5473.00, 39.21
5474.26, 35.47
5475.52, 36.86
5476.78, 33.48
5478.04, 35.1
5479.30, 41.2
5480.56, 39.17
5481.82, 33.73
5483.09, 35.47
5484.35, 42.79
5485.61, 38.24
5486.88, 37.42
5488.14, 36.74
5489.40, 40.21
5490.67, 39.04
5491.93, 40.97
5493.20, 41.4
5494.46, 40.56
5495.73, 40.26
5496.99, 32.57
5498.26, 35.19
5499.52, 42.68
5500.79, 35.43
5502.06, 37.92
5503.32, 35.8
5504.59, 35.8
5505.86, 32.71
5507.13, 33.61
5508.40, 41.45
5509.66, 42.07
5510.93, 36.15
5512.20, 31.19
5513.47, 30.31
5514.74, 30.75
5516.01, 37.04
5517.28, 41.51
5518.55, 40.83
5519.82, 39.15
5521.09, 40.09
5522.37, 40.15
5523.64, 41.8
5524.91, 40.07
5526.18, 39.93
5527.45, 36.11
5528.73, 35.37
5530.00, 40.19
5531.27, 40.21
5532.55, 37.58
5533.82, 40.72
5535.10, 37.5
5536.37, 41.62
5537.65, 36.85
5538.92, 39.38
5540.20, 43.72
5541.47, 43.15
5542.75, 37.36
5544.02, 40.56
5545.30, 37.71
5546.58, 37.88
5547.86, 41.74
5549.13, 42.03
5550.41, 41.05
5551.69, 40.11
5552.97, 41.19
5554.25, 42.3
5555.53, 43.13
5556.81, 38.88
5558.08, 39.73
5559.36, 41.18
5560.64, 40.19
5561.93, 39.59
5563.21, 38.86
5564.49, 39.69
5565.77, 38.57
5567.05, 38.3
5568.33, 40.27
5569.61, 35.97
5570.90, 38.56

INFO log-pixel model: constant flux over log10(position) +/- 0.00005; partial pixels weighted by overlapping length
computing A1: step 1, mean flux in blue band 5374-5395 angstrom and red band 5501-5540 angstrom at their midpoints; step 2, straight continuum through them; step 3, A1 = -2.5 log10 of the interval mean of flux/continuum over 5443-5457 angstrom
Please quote 0.137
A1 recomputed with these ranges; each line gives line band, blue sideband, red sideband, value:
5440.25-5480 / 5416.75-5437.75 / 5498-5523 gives 0.04 mag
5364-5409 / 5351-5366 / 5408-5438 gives 0.05 mag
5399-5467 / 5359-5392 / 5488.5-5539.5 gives 0.05 mag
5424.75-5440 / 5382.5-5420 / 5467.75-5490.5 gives -0.01 mag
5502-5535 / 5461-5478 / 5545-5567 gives 0.03 mag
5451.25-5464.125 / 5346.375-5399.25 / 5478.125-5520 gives 0.08 mag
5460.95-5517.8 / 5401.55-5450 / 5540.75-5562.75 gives 0.03 mag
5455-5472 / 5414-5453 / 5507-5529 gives 0.04 mag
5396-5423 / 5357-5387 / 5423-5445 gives 0.06 mag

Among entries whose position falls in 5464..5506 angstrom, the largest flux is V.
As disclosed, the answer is 42.79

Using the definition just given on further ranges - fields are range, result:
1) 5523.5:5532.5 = 41.8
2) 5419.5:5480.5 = 43.83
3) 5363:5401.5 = 42.8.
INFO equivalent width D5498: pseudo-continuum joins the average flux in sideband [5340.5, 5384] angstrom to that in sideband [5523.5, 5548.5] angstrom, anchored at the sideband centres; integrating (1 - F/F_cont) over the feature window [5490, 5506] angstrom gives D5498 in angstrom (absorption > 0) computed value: 0.35 angstrom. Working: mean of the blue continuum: 36.2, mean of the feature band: 37.9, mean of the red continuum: 39.4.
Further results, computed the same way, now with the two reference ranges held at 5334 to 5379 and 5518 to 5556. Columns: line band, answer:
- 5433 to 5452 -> 0.8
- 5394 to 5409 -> 1.1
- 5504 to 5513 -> 0.7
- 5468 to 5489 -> 0.7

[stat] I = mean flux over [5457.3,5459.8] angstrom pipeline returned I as 37.9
